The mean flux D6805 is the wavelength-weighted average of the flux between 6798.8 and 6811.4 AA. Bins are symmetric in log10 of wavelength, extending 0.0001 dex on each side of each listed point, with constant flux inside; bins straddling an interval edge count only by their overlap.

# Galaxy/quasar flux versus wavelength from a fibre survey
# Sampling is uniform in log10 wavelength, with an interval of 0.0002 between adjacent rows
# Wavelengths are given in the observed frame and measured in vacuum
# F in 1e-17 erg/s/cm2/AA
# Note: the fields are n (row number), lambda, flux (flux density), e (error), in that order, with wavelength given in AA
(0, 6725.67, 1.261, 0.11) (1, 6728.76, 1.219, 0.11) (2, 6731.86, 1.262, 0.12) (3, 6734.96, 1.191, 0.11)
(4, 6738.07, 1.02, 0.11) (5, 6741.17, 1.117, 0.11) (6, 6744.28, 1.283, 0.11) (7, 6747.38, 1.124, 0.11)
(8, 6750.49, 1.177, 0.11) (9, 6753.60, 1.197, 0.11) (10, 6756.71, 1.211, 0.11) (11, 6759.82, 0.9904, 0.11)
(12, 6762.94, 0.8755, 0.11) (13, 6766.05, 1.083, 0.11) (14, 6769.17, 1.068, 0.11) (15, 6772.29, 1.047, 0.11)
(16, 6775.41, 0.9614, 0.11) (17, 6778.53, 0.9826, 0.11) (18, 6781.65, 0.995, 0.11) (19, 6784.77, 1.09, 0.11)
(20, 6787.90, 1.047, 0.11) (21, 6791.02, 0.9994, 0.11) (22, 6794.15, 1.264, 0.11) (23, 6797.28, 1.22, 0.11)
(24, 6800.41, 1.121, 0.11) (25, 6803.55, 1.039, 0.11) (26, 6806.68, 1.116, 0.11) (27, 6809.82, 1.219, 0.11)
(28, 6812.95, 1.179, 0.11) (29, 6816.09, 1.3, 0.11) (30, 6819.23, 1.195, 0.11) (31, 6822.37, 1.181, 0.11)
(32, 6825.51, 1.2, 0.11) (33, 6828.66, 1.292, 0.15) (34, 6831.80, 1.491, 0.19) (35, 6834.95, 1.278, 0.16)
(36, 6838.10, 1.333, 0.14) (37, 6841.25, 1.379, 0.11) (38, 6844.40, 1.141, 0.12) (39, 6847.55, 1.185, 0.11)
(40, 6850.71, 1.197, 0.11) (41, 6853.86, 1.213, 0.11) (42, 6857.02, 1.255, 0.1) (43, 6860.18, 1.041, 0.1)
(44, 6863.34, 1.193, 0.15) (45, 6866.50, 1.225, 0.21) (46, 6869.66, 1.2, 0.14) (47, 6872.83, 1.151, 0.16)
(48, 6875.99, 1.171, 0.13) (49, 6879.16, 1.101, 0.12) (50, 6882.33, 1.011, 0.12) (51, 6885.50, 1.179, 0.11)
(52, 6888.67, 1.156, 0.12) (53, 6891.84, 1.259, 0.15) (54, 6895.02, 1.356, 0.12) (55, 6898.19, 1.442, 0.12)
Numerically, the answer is 1.12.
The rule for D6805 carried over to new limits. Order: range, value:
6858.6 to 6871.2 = 1.17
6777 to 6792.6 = 1.02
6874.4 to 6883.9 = 1.09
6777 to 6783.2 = 0.989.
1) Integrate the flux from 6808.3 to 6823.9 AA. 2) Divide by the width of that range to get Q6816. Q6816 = 1.22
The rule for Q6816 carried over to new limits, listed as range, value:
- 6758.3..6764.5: 0.933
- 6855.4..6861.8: 1.15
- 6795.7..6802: 1.17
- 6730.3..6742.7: 1.15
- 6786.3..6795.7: 1.1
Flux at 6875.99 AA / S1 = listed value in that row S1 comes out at 1.171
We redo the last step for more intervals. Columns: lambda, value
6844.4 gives 1.141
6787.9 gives 1.047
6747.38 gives 1.124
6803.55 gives 1.039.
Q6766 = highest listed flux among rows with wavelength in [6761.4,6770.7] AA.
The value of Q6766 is 1.083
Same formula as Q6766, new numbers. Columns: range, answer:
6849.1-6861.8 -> 1.255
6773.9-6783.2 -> 0.995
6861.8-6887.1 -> 1.225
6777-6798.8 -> 1.264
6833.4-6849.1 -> 1.379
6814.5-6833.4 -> 1.491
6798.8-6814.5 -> 1.219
